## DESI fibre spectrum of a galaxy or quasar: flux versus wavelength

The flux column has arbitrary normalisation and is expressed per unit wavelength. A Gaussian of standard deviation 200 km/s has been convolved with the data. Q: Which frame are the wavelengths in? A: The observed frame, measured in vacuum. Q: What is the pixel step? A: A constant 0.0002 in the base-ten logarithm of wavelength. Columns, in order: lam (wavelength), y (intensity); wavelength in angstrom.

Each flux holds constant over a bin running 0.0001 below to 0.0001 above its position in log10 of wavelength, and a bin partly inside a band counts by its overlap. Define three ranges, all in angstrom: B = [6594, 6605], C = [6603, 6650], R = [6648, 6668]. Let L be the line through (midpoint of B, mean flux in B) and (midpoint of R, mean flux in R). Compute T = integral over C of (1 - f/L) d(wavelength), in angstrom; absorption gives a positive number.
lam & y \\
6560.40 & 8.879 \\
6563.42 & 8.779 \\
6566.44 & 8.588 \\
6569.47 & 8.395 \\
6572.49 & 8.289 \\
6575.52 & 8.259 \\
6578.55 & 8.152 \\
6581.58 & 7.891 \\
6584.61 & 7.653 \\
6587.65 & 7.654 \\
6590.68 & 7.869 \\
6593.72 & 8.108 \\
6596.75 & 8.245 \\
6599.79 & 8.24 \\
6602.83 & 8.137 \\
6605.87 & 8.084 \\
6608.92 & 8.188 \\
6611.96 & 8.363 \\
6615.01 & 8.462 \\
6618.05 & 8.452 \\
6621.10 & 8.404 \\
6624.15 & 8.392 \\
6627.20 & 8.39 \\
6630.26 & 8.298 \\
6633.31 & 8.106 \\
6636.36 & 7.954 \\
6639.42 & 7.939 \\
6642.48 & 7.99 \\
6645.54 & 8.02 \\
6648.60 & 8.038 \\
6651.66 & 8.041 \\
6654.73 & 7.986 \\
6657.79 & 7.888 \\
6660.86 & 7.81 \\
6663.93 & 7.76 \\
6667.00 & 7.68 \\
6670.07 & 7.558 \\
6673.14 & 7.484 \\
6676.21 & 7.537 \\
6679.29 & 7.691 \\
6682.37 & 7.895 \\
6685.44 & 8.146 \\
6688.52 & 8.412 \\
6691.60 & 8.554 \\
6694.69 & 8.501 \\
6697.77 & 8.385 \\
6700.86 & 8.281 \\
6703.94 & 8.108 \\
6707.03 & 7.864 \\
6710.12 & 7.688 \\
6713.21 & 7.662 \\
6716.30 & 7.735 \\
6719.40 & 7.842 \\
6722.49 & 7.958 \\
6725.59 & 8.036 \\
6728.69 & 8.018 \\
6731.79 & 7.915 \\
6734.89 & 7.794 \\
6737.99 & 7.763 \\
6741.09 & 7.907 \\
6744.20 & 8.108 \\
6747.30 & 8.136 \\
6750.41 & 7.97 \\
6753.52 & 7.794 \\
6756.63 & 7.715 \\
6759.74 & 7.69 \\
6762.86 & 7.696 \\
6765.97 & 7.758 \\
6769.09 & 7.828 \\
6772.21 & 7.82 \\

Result -0.9 angstrom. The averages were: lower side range 8.19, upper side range 7.88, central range 8.2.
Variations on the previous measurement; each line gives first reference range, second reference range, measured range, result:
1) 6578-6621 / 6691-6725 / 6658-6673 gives 0.7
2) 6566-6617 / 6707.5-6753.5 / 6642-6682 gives 1.1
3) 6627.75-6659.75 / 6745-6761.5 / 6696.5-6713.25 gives -0.2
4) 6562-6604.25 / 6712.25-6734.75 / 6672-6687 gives 0.4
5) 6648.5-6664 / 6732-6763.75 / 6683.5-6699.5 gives -1.0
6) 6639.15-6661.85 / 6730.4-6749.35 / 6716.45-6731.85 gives 0.0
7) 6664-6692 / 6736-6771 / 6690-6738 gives -1.0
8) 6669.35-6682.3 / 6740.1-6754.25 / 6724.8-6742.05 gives 0.0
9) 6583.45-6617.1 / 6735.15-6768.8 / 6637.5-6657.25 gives 0.1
